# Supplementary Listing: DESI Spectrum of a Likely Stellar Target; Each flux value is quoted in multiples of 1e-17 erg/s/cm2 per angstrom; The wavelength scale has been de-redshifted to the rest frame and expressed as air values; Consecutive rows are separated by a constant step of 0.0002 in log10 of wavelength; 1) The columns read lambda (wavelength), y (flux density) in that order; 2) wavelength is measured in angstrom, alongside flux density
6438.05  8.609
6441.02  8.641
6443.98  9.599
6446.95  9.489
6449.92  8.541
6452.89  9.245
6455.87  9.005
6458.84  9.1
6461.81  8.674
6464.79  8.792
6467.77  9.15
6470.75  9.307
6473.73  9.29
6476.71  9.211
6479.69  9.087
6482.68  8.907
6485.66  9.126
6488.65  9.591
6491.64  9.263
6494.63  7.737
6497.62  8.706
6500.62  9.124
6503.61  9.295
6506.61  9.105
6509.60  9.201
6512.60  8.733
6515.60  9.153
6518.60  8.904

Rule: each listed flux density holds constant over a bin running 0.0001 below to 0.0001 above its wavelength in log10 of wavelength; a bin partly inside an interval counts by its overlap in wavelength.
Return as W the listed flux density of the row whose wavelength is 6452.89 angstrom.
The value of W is 9.245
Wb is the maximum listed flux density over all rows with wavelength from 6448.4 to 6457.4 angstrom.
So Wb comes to 9.245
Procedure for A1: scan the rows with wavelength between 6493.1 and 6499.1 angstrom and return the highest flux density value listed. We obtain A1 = 8.706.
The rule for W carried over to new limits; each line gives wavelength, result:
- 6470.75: 9.307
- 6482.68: 8.907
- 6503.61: 9.295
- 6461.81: 8.674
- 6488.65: 9.591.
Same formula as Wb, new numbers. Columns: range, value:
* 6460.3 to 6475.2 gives 9.307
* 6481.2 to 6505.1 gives 9.591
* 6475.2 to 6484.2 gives 9.211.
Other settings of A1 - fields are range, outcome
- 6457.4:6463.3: 9.1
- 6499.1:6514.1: 9.295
